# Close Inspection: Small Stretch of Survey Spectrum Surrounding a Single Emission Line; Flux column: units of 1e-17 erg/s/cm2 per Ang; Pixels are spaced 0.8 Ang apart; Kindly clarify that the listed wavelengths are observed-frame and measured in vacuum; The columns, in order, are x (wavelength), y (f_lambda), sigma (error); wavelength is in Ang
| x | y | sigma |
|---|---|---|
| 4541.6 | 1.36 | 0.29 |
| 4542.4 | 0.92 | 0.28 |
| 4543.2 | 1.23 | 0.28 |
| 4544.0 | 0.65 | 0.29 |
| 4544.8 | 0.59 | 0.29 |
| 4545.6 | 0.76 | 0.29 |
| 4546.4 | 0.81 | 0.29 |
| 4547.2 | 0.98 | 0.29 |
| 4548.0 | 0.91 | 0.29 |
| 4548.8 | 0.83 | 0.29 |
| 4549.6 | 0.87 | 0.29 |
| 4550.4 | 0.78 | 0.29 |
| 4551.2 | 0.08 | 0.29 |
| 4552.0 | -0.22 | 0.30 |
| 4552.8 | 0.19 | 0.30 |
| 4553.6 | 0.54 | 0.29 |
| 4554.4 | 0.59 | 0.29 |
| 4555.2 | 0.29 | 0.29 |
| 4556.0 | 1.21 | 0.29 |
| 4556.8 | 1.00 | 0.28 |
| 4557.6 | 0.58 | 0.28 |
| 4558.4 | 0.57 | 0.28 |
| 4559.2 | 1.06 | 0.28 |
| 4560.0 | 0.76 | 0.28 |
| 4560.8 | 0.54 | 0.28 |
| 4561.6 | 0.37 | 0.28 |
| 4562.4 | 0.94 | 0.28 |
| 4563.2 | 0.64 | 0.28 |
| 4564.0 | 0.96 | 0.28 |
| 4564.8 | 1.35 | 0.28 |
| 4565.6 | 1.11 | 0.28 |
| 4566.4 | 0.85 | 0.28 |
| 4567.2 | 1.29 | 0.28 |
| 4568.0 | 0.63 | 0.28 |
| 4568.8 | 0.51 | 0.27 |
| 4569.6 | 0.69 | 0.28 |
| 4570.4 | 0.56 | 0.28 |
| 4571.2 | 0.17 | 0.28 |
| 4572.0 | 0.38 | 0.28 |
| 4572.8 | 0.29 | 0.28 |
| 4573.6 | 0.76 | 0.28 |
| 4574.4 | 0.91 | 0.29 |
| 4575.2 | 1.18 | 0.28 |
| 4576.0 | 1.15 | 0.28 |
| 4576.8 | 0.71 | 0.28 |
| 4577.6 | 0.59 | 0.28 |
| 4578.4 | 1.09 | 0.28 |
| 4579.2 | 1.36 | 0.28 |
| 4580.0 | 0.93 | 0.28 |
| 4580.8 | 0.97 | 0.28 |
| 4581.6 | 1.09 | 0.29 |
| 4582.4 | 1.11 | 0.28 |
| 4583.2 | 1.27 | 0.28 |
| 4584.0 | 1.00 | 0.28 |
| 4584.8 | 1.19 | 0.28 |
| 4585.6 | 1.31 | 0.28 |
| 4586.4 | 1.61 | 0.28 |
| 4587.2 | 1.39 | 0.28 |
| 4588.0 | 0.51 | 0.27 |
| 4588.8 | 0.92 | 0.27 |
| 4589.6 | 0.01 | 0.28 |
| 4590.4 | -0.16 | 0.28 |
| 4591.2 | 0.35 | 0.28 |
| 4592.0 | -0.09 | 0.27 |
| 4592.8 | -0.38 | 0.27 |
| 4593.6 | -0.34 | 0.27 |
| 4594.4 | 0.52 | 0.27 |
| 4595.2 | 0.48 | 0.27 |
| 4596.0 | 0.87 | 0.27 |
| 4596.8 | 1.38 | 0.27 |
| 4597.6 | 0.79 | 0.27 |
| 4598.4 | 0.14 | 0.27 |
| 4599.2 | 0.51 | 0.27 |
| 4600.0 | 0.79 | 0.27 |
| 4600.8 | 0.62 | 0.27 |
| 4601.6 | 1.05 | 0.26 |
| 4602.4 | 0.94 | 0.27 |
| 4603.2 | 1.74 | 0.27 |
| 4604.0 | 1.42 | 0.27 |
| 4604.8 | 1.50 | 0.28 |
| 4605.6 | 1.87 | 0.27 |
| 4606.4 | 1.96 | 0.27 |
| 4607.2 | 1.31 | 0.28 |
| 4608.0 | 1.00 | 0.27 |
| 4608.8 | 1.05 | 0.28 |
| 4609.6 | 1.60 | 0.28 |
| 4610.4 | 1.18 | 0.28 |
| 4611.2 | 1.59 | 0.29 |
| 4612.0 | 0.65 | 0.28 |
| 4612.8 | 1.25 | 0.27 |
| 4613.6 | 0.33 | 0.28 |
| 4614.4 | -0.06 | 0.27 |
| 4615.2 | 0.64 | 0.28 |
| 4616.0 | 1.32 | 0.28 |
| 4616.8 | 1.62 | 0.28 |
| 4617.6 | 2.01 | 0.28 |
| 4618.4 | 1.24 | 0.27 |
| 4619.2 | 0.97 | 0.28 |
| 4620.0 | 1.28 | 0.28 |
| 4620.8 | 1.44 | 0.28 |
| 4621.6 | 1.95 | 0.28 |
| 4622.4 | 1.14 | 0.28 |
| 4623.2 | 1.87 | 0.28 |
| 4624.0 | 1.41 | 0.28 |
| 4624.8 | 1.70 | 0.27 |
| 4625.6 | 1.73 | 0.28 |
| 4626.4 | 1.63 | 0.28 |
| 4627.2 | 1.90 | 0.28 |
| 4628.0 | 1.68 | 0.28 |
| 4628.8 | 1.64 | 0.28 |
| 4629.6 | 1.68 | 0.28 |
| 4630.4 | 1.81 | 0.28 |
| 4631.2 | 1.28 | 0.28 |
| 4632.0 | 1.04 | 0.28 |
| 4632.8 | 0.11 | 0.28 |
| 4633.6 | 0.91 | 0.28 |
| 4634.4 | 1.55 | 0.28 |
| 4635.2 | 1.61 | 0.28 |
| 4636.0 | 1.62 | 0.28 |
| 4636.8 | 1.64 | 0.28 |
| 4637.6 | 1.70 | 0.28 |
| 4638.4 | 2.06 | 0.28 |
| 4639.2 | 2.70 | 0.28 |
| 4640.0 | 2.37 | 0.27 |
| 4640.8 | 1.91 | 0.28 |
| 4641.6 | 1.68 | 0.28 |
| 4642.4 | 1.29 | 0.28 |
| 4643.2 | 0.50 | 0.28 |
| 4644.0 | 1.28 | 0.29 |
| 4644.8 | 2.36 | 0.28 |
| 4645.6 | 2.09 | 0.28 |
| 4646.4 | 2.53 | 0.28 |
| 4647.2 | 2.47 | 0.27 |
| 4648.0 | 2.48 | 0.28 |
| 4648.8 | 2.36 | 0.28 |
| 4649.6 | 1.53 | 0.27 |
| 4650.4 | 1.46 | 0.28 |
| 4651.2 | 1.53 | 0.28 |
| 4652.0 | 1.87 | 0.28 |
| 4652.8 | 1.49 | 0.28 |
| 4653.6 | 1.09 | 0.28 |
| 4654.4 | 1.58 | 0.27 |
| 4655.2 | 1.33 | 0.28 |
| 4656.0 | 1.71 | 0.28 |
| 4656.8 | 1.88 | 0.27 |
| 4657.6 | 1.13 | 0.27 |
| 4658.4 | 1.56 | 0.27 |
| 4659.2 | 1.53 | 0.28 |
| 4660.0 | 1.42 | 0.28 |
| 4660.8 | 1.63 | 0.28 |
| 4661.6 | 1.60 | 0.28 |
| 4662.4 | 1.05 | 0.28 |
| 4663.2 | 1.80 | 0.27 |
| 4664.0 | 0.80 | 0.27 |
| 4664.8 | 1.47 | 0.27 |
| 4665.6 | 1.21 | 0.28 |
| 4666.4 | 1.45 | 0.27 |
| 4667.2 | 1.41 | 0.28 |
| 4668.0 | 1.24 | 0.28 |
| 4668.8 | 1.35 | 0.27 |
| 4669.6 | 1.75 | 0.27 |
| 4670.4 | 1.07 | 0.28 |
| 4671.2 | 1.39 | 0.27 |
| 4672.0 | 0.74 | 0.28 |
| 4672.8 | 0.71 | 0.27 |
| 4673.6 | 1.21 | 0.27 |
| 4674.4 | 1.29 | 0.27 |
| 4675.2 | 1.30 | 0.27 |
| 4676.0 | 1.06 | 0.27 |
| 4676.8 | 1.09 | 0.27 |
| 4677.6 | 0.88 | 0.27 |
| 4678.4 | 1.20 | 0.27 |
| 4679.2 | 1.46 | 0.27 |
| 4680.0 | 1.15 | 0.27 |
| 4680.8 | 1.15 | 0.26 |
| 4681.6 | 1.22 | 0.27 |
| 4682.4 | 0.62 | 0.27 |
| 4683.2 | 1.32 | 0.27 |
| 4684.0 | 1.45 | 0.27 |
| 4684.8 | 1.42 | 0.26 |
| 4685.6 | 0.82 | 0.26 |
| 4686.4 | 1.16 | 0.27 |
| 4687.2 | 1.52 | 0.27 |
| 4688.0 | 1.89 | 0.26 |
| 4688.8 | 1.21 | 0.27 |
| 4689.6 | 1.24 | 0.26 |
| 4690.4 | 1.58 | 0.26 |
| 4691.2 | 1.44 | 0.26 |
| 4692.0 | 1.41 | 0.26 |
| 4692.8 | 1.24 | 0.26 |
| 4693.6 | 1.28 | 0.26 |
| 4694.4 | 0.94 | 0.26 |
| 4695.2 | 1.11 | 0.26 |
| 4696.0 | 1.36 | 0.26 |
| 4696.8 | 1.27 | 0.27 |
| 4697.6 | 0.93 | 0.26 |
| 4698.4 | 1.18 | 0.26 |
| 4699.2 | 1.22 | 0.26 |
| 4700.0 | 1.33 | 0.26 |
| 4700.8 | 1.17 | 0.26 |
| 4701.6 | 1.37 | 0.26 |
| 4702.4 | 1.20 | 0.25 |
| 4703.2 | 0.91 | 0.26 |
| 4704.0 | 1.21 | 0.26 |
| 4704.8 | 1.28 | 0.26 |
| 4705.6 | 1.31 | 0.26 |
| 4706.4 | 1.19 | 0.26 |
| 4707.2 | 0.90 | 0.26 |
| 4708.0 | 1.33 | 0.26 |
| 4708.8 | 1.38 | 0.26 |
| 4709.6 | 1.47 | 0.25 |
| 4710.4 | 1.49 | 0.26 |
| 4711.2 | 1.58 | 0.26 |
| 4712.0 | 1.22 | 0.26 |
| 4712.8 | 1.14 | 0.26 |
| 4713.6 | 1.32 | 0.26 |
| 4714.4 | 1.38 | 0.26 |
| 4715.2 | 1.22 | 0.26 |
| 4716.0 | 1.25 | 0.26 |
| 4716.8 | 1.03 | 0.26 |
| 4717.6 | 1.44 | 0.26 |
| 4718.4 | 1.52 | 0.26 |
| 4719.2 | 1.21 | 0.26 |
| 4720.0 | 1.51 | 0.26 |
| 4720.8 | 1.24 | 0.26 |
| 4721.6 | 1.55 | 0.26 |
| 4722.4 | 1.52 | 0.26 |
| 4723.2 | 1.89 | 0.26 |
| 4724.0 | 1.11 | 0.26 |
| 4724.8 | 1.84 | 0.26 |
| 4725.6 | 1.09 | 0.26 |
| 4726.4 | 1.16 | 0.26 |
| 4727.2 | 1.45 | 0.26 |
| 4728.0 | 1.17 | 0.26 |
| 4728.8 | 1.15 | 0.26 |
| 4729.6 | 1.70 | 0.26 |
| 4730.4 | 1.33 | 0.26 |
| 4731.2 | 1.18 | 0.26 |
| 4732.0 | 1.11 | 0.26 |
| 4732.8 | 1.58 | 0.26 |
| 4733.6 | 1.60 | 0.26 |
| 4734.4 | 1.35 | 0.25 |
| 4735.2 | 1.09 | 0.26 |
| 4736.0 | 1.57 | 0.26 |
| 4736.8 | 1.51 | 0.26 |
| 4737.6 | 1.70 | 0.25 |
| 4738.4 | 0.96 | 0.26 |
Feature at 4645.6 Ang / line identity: Ly-alpha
